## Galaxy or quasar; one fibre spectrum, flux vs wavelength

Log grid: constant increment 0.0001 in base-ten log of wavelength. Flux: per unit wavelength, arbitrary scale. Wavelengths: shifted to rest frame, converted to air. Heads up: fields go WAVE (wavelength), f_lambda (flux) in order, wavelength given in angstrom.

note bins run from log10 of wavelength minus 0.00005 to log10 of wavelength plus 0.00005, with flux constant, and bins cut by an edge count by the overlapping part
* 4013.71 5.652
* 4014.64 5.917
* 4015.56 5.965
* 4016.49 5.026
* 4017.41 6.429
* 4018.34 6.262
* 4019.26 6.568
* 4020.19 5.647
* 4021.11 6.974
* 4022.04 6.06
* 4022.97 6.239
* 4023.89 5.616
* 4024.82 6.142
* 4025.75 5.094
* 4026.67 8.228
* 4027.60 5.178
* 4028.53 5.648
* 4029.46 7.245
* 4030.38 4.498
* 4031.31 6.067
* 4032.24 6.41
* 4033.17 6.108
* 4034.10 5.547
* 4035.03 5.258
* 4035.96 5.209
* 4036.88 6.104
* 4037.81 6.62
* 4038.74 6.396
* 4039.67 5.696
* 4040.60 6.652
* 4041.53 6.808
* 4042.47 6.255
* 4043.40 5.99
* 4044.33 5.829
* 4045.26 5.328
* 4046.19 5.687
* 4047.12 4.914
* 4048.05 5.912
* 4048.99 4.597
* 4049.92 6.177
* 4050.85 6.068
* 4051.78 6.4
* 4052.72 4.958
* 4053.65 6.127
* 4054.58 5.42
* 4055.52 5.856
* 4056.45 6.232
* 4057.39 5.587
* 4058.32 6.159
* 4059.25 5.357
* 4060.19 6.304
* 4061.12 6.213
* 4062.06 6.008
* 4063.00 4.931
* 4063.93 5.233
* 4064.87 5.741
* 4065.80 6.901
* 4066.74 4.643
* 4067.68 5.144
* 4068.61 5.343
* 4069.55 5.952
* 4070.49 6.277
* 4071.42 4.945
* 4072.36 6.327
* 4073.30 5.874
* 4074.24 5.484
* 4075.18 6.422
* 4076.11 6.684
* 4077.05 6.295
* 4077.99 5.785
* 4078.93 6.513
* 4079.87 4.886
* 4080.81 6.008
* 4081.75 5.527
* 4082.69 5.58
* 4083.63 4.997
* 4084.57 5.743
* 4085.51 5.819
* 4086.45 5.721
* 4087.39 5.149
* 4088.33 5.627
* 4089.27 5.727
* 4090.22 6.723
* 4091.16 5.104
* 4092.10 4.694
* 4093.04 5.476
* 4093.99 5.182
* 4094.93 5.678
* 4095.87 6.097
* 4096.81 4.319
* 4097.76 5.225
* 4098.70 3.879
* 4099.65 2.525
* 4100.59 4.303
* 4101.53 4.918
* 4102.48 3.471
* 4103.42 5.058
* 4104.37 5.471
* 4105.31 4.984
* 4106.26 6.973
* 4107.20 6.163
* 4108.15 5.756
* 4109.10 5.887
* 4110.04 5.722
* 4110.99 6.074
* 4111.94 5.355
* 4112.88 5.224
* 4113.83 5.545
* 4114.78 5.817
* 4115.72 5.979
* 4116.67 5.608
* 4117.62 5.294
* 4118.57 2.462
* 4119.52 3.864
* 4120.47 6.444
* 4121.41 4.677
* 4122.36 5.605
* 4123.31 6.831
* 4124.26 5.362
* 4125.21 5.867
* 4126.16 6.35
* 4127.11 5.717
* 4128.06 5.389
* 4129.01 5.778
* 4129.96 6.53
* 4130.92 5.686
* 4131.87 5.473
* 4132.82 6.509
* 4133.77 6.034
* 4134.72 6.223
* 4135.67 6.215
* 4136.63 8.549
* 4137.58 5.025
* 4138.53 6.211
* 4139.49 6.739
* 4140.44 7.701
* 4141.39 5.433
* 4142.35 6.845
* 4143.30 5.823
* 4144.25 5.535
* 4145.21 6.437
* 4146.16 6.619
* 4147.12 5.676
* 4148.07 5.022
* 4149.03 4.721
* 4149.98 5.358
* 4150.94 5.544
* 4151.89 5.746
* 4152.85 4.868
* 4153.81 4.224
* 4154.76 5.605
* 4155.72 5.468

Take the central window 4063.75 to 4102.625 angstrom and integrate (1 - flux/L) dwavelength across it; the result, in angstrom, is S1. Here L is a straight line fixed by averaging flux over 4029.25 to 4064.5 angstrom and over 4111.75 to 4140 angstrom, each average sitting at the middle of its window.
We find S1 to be 2.4 angstrom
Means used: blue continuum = 5.84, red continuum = 5.75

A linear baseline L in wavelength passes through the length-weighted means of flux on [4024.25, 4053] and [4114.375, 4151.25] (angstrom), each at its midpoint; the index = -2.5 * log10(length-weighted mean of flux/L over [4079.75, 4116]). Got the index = 0.10 mag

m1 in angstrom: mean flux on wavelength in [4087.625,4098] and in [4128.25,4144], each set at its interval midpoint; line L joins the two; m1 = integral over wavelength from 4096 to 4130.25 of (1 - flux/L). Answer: 3.2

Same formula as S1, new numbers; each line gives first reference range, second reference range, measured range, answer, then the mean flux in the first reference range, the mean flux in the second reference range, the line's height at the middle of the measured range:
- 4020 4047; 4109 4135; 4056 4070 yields 0.4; 6.01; 5.61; 5.88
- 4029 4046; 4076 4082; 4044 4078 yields 1.1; 6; 5.92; 5.96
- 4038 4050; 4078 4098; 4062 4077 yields -0.2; 5.87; 5.52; 5.67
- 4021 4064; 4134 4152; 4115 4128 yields 1.4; 5.9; 6.08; 6.04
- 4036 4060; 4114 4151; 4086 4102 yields 2.1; 5.88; 5.82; 5.85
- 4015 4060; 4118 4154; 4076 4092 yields 0.4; 5.93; 5.78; 5.86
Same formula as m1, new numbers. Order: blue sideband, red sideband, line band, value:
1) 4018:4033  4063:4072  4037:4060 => -0.3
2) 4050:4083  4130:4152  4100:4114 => 1.4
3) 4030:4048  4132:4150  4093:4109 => 2.7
